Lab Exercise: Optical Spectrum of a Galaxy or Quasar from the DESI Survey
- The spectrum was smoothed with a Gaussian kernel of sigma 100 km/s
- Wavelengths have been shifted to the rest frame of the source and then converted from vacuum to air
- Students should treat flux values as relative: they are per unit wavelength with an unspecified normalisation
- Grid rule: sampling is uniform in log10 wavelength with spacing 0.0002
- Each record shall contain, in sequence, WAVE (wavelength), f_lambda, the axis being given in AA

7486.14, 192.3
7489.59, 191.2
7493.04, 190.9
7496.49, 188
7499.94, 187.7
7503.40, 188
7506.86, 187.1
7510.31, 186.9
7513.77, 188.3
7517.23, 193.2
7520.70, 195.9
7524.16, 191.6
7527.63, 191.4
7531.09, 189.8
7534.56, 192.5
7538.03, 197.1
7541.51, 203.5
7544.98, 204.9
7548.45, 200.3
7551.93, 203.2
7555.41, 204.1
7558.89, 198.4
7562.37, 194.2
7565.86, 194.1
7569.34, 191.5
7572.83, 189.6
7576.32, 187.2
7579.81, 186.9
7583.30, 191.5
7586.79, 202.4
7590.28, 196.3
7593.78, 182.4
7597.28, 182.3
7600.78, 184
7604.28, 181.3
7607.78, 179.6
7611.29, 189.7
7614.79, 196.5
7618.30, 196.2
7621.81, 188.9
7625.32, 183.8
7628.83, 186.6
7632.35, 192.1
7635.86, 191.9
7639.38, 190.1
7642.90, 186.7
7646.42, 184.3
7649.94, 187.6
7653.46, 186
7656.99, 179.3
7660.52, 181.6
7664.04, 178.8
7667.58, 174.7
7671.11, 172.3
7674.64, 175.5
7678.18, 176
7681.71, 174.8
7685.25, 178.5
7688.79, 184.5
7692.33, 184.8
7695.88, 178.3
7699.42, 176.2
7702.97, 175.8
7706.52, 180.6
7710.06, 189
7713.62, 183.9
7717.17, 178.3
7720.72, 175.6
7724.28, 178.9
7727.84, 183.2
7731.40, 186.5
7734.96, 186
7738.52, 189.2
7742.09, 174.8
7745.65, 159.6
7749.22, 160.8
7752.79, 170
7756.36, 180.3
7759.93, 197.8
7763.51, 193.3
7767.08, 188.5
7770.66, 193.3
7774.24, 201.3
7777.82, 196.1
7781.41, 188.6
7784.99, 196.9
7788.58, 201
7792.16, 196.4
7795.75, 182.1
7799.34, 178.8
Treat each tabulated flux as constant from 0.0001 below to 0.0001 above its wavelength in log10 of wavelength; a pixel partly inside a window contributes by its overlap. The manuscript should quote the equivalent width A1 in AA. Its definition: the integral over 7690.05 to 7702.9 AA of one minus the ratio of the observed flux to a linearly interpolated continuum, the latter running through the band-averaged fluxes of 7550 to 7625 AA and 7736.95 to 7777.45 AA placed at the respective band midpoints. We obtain 0.5 AA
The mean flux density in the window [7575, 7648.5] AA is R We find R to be 189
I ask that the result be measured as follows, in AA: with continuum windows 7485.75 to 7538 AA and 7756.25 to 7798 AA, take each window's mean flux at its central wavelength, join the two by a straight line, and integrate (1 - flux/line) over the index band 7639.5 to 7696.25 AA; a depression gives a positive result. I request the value 3.43 AA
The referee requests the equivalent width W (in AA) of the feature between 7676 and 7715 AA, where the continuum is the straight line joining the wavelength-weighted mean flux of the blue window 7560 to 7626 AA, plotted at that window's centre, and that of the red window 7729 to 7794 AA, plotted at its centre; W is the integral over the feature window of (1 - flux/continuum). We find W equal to 1.6 AA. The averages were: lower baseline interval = 190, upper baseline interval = 187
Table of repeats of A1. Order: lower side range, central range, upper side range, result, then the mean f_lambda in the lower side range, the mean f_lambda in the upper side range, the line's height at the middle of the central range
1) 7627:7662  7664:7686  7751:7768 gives 1.3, 187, 186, 186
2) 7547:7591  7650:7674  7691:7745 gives 0.9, 195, 181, 186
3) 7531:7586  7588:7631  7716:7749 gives 0.7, 196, 178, 191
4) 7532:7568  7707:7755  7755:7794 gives 4.1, 199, 194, 195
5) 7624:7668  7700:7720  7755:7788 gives 0.9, 185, 193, 189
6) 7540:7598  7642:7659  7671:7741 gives 0.2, 195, 181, 186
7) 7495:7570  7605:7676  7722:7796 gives 1.9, 194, 186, 190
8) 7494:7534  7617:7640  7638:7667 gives -0.6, 190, 184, 185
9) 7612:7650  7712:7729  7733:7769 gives 0.3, 190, 180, 183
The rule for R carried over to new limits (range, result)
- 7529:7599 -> 195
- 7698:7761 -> 179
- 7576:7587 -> 191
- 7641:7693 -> 180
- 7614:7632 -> 190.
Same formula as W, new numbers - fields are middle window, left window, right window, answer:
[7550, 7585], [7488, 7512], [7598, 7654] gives -1.11 AA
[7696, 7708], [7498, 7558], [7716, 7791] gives 0.61 AA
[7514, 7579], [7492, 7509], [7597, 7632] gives -2.61 AA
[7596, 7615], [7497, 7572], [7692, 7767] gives 0.44 AA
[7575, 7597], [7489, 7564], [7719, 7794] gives 0.15 AA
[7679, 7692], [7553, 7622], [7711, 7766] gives 0.30 AA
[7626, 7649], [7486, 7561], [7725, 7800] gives 0.22 AA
